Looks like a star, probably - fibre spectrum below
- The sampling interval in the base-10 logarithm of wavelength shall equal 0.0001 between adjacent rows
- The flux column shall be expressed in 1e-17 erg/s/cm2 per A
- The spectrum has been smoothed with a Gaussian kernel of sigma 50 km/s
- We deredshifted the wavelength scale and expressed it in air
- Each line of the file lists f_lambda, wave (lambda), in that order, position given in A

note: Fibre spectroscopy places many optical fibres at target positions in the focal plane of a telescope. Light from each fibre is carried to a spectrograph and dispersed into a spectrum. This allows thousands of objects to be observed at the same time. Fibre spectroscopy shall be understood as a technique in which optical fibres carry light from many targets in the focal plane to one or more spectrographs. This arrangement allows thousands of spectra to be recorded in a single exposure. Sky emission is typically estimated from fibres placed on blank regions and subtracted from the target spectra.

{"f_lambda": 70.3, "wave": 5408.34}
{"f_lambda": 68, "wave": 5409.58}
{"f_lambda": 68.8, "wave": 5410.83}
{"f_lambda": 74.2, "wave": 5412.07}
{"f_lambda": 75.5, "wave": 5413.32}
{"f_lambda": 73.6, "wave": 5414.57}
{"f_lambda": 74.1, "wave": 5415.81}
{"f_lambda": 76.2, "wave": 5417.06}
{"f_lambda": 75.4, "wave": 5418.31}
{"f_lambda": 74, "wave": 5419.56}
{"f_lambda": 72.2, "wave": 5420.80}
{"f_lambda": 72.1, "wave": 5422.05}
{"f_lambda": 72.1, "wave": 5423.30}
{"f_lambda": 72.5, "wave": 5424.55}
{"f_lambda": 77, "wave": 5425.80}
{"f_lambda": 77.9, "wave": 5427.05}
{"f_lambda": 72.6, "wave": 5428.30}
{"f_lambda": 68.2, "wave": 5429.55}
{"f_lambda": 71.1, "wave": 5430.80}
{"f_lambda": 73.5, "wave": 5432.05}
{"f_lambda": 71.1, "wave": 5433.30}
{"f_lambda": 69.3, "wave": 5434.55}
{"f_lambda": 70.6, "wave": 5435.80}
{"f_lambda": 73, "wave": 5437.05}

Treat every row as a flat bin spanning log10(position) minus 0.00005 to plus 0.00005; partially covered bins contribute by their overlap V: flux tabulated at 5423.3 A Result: 72.1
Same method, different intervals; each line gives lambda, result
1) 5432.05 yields 73.5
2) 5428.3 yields 72.6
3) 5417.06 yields 76.2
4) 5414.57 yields 73.6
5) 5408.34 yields 70.3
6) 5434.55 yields 69.3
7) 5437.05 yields 73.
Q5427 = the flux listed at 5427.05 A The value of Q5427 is 77.9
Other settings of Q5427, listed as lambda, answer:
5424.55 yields 72.5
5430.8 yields 71.1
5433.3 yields 71.1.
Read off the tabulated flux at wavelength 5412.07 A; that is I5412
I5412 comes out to 74.2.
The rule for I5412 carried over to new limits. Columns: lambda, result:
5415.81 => 74.1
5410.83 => 68.8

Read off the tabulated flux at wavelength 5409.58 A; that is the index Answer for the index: 68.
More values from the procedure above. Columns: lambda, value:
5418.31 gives 75.4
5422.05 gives 72.1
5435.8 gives 70.6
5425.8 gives 77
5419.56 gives 74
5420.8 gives 72.2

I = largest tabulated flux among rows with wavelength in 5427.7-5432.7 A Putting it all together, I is 73.5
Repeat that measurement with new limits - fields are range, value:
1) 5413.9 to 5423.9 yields 76.2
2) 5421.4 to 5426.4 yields 77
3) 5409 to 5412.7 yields 74.2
